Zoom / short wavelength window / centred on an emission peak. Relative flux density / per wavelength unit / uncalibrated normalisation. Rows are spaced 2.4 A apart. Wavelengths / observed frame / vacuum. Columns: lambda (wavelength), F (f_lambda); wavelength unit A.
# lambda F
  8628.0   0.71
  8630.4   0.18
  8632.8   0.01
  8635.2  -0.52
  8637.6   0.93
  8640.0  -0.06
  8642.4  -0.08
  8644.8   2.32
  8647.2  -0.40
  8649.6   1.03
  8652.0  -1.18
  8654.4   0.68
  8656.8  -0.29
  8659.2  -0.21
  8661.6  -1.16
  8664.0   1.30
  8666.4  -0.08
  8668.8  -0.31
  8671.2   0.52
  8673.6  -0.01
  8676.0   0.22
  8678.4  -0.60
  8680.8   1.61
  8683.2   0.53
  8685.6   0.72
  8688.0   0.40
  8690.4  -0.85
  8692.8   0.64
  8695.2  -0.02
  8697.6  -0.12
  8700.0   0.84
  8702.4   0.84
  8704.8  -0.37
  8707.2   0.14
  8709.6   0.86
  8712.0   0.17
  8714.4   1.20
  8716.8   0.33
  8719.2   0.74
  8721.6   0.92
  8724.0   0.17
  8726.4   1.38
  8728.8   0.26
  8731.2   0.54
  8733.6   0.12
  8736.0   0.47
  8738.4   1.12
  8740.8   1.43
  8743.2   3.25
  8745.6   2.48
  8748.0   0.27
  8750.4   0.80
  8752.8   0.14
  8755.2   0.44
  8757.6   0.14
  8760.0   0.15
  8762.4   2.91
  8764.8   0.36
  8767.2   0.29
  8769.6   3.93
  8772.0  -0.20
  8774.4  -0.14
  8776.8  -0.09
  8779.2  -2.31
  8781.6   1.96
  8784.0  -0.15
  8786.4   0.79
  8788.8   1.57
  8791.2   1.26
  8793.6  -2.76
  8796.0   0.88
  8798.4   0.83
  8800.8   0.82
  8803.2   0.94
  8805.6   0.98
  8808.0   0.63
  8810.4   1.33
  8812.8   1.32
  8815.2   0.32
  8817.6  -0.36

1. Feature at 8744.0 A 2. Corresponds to H-gamma 4340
